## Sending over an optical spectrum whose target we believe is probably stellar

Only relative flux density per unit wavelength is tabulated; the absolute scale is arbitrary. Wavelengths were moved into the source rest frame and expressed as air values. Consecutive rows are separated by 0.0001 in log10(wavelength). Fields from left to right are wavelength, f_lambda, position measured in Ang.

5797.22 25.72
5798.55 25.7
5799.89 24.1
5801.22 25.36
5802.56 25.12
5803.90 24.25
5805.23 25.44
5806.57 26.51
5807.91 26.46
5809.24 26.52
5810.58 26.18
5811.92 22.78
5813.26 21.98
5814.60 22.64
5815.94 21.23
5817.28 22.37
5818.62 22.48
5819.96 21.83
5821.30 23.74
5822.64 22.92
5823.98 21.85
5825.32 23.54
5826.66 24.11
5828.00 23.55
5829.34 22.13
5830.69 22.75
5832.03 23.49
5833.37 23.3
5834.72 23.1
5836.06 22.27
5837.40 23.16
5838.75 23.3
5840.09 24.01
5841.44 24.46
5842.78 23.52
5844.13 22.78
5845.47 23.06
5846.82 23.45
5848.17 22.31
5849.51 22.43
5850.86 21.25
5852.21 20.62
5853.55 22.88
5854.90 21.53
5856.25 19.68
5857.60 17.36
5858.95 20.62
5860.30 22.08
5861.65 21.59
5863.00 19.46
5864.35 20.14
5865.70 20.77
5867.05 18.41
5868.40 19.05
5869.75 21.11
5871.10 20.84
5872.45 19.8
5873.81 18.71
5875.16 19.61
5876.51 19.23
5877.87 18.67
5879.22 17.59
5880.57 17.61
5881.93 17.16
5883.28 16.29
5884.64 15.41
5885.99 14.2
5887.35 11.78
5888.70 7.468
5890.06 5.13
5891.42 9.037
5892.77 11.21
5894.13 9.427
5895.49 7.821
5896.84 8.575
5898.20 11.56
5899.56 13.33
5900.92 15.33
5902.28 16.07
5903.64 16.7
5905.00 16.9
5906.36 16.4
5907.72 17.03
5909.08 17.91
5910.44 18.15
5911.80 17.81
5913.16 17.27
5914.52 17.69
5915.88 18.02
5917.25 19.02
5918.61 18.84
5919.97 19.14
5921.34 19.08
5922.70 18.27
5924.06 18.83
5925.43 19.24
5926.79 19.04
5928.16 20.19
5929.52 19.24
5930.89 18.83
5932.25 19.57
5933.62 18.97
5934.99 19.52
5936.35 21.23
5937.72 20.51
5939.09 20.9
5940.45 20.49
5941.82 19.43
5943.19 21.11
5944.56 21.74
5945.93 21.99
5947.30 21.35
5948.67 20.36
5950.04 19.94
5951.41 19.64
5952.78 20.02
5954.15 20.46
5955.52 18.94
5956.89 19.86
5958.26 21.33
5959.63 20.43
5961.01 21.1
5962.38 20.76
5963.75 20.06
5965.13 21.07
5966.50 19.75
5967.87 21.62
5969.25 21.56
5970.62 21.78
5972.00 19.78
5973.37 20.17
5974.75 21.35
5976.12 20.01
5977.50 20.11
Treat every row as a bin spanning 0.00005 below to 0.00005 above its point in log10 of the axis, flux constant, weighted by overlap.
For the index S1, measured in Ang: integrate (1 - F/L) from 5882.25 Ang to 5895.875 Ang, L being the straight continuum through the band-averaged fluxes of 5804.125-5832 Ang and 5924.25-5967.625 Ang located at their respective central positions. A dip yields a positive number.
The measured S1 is 6.7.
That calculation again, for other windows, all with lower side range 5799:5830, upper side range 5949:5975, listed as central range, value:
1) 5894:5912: 5.96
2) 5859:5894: 8.76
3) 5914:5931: 1.97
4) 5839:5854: 0.18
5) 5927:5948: 0.72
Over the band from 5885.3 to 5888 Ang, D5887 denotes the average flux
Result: 13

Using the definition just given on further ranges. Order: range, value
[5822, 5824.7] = 22.4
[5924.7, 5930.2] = 19.4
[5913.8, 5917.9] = 18.2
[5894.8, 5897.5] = 8.21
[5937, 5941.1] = 20.6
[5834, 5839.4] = 22.9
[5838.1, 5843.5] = 23.8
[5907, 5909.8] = 17.5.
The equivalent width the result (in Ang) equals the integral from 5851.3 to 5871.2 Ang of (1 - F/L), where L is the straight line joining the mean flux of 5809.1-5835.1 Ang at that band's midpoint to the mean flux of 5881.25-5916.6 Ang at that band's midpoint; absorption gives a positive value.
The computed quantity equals -2.1 Ang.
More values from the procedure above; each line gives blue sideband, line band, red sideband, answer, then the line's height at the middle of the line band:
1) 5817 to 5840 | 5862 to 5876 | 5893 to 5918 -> -0.69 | 18.9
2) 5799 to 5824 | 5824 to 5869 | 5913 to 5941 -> 1.08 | 22.5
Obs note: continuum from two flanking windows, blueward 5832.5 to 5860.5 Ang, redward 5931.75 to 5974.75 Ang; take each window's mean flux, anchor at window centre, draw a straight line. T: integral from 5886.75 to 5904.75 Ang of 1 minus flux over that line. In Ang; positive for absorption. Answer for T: 8.6 Ang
